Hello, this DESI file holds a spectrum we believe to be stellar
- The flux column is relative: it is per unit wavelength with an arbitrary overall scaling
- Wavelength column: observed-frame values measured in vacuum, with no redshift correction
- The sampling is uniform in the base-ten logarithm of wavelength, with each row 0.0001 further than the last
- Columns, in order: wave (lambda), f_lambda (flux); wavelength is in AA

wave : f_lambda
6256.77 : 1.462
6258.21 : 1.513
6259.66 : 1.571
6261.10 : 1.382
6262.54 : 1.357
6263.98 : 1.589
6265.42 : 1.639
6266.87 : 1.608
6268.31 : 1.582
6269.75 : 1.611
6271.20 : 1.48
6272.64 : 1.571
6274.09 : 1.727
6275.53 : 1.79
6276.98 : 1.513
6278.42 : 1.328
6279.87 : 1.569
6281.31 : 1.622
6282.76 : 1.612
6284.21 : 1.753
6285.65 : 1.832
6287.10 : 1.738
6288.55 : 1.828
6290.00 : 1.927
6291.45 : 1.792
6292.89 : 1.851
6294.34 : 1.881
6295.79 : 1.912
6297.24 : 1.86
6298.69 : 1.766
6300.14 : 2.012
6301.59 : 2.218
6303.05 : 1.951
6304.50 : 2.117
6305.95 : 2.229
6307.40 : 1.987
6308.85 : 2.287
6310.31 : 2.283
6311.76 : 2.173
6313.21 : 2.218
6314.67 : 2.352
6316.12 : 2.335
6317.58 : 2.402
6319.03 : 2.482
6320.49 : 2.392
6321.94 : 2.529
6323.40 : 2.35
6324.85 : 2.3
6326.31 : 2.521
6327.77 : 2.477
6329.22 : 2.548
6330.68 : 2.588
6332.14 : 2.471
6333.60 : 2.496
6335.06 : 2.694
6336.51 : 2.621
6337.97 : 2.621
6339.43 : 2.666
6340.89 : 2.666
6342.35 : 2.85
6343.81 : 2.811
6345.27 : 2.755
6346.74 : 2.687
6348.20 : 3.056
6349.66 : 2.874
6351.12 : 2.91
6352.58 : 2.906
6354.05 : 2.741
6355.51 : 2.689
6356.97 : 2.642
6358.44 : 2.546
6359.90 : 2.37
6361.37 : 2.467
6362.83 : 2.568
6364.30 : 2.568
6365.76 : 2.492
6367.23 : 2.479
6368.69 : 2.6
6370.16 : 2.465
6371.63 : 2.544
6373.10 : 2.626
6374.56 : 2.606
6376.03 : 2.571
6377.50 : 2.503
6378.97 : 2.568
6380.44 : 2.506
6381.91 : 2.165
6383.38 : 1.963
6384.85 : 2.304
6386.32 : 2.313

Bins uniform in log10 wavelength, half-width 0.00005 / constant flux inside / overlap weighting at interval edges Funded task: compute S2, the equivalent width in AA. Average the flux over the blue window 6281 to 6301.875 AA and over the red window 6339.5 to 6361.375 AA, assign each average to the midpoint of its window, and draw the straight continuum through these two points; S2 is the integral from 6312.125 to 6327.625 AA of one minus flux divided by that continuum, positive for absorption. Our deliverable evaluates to -0.79 AA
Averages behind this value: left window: 1.84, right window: 2.74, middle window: 2.39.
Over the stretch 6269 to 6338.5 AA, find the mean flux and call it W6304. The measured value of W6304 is 2.07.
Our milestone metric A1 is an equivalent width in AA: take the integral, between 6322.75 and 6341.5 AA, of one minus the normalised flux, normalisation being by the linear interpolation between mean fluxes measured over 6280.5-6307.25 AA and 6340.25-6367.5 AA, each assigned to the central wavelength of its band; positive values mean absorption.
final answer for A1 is -1.1 AA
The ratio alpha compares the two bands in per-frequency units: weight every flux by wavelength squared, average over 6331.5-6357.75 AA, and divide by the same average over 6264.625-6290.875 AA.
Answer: 1.69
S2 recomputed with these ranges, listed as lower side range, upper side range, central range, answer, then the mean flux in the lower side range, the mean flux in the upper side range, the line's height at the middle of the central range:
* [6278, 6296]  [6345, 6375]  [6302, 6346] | -4.7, 1.74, 2.65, 2.2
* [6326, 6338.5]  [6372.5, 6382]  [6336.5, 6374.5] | -1.8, 2.56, 2.53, 2.54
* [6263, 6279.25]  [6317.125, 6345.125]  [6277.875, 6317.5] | 1.3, 1.58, 2.56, 2.01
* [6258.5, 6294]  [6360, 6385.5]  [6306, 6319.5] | -2.2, 1.64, 2.47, 1.95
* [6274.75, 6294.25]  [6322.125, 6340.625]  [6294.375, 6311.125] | -0.1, 1.71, 2.53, 2.03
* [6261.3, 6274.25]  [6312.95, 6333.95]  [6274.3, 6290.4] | 1.0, 1.56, 2.43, 1.79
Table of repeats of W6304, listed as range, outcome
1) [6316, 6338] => 2.49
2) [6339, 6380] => 2.65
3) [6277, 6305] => 1.81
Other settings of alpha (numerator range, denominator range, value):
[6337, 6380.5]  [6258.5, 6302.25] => 1.60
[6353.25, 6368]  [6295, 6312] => 1.26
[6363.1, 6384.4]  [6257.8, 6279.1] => 1.65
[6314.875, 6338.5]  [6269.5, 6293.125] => 1.50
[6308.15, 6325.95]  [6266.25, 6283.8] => 1.50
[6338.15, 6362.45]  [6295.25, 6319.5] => 1.28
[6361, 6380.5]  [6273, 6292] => 1.55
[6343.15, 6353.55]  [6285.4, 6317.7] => 1.42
